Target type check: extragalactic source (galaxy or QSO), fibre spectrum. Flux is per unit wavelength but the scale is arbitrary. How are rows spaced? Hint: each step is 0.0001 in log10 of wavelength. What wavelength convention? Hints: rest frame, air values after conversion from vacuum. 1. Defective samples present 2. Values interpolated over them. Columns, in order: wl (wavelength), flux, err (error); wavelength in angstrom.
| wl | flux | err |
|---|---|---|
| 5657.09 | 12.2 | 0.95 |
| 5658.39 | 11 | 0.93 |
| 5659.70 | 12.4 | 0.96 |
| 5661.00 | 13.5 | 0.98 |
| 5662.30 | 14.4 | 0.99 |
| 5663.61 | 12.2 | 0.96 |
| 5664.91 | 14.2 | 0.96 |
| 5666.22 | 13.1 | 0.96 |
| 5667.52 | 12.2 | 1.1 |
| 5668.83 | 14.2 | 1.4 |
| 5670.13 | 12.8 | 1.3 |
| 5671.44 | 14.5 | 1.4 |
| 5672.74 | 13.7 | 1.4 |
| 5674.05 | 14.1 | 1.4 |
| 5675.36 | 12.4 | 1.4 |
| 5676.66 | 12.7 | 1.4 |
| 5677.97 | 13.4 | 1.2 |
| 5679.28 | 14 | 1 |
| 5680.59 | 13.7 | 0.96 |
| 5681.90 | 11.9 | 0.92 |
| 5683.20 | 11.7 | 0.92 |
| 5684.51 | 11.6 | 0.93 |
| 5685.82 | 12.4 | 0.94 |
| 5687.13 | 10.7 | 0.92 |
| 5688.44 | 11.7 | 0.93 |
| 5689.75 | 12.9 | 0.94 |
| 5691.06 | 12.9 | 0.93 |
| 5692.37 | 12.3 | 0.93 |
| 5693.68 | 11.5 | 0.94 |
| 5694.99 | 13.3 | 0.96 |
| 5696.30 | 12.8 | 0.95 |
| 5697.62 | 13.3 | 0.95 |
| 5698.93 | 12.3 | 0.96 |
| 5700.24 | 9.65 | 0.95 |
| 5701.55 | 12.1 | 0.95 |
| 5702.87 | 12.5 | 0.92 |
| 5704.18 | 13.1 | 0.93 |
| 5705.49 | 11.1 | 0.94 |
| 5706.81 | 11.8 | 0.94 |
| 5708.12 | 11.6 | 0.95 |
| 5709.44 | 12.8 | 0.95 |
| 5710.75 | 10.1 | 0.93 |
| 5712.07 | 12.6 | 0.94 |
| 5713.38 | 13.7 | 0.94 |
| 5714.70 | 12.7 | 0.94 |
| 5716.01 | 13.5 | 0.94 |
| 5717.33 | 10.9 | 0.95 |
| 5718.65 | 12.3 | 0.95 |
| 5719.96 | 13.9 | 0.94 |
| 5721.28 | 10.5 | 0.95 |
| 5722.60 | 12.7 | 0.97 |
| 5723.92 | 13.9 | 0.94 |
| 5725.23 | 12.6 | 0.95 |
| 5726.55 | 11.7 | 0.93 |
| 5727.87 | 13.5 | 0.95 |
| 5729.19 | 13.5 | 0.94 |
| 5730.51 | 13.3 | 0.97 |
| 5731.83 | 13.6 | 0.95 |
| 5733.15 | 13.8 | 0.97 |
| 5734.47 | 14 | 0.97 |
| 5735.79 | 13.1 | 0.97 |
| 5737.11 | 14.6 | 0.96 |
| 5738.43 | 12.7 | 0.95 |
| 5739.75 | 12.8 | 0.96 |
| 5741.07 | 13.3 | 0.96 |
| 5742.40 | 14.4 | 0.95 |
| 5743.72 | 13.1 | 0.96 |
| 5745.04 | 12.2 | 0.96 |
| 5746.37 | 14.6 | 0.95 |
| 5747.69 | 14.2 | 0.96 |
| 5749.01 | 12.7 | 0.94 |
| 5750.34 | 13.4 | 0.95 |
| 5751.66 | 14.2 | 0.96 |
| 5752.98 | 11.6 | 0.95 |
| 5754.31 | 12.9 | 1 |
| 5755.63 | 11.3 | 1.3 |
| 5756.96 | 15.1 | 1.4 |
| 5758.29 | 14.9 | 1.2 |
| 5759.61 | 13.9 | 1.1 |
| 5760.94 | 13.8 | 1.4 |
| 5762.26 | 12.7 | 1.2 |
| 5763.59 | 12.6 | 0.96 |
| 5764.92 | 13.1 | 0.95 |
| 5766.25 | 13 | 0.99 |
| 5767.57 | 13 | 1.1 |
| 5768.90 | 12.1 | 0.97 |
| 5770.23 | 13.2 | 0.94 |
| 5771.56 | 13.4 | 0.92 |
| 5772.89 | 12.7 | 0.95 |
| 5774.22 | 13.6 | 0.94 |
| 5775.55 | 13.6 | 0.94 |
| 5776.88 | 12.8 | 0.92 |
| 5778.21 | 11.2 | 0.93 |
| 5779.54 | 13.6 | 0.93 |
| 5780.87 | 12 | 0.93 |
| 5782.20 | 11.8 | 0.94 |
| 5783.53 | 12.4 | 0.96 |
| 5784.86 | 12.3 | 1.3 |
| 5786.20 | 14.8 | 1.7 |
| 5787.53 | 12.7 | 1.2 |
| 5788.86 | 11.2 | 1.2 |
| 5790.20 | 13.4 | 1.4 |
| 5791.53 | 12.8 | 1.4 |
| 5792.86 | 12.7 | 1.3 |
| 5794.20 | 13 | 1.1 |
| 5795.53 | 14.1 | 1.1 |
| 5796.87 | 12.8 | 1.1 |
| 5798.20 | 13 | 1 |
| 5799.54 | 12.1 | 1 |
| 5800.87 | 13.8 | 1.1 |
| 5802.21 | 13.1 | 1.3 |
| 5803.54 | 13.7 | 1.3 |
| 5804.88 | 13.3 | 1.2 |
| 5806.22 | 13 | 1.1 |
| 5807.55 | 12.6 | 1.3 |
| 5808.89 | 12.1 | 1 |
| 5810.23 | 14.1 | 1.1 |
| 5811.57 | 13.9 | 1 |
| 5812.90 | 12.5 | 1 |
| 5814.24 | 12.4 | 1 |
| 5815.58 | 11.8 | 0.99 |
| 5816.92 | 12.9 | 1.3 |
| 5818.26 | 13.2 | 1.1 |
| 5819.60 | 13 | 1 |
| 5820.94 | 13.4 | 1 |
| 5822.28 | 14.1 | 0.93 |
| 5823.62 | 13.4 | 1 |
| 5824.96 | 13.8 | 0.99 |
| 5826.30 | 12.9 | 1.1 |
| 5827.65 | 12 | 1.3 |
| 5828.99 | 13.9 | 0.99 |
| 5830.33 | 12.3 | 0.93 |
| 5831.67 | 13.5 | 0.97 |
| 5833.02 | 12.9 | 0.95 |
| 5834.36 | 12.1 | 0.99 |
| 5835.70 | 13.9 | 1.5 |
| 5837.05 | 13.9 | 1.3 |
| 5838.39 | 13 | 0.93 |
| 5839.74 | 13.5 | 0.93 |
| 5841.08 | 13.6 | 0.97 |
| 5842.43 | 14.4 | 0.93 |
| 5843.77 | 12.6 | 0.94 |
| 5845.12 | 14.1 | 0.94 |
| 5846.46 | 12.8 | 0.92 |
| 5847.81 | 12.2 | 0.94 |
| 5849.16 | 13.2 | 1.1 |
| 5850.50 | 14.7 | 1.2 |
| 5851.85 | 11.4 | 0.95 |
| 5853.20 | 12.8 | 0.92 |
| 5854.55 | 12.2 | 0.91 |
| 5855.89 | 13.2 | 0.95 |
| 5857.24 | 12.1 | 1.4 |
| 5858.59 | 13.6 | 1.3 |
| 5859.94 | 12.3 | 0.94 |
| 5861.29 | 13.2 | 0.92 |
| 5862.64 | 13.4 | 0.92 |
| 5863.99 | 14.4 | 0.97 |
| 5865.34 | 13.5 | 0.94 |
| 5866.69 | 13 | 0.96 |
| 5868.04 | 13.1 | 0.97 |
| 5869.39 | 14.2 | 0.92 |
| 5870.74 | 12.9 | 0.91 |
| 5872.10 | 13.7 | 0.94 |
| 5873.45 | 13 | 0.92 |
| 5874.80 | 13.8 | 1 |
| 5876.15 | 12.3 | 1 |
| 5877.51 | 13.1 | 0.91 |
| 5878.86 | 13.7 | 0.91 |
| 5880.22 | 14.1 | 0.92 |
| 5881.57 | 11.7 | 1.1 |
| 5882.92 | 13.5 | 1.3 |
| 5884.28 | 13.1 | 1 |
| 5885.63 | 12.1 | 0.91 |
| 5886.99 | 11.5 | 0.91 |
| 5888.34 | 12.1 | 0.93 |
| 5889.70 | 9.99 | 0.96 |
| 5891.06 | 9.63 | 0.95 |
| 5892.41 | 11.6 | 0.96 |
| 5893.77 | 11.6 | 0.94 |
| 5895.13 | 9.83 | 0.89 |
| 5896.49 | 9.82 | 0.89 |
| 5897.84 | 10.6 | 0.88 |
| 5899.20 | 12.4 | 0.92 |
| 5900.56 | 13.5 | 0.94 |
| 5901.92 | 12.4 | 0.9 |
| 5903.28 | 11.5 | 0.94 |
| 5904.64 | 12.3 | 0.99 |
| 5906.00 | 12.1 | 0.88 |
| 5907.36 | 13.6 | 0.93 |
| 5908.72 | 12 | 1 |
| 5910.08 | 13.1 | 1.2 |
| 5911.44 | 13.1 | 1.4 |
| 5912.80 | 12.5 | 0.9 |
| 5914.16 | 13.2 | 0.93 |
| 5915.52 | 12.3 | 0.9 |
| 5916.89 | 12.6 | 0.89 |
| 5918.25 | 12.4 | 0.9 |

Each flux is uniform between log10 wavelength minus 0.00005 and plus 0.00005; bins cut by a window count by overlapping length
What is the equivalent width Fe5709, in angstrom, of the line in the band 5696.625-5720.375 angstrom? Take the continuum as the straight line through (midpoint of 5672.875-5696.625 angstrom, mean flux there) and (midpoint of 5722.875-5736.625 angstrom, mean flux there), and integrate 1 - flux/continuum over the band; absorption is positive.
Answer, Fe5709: 1.4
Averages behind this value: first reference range 12.6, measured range 12.2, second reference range 13.3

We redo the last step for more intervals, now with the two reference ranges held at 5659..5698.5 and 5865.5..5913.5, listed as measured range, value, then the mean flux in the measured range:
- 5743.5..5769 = -1.12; 13.2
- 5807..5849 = -2.04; 13.1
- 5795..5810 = -0.59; 13.1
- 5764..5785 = -0.17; 12.7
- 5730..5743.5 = -0.86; 13.5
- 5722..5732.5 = -0.28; 13.1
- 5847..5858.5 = -0.29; 12.8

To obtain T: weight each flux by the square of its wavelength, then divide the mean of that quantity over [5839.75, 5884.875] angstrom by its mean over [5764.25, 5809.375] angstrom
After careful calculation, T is 1.1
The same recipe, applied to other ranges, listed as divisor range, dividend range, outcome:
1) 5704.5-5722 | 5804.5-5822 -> 1.11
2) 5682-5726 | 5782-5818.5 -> 1.09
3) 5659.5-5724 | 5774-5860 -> 1.08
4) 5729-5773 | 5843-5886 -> 1.02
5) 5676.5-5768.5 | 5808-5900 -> 1.05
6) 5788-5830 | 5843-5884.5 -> 1.03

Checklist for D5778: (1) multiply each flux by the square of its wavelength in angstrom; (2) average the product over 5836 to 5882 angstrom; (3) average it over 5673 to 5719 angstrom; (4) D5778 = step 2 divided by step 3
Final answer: 1.13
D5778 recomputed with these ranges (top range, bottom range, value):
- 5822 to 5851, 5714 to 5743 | 1.06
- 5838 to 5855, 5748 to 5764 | 1.02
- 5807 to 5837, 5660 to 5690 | 1.06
